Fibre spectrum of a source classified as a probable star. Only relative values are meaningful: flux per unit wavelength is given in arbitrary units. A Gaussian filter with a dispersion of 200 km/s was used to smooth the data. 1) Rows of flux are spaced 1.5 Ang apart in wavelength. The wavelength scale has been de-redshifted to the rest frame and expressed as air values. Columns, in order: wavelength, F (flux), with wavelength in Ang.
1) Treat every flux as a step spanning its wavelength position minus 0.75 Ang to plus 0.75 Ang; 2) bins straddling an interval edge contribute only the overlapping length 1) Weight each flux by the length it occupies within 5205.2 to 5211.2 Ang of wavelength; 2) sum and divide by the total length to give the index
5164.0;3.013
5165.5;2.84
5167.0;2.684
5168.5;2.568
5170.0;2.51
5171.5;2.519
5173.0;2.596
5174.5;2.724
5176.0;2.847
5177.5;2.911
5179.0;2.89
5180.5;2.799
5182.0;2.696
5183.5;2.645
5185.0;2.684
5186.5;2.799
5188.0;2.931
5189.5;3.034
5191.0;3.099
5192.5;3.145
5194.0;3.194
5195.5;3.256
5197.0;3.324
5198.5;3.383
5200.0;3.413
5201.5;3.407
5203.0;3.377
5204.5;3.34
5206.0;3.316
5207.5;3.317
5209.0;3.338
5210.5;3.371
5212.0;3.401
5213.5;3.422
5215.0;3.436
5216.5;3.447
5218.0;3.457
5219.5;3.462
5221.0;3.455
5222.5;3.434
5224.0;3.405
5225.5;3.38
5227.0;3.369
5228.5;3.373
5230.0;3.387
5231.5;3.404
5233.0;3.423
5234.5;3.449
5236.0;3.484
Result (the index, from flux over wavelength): 3.34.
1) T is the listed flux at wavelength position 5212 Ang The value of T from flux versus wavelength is 3.401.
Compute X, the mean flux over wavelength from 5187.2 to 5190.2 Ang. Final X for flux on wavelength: 2.98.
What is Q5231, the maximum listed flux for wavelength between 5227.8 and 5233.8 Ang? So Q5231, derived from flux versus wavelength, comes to 3.423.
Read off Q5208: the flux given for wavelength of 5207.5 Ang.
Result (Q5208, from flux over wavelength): 3.317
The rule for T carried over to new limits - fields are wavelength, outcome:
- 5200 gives 3.413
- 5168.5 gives 2.568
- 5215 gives 3.436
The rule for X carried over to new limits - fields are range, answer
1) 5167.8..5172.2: 2.53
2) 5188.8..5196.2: 3.15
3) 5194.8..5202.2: 3.36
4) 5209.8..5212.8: 3.39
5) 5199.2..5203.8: 3.4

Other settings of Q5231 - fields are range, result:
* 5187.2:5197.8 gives 3.324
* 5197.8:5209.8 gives 3.413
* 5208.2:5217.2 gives 3.447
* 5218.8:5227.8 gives 3.462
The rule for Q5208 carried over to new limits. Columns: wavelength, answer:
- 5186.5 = 2.799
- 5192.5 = 3.145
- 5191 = 3.099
